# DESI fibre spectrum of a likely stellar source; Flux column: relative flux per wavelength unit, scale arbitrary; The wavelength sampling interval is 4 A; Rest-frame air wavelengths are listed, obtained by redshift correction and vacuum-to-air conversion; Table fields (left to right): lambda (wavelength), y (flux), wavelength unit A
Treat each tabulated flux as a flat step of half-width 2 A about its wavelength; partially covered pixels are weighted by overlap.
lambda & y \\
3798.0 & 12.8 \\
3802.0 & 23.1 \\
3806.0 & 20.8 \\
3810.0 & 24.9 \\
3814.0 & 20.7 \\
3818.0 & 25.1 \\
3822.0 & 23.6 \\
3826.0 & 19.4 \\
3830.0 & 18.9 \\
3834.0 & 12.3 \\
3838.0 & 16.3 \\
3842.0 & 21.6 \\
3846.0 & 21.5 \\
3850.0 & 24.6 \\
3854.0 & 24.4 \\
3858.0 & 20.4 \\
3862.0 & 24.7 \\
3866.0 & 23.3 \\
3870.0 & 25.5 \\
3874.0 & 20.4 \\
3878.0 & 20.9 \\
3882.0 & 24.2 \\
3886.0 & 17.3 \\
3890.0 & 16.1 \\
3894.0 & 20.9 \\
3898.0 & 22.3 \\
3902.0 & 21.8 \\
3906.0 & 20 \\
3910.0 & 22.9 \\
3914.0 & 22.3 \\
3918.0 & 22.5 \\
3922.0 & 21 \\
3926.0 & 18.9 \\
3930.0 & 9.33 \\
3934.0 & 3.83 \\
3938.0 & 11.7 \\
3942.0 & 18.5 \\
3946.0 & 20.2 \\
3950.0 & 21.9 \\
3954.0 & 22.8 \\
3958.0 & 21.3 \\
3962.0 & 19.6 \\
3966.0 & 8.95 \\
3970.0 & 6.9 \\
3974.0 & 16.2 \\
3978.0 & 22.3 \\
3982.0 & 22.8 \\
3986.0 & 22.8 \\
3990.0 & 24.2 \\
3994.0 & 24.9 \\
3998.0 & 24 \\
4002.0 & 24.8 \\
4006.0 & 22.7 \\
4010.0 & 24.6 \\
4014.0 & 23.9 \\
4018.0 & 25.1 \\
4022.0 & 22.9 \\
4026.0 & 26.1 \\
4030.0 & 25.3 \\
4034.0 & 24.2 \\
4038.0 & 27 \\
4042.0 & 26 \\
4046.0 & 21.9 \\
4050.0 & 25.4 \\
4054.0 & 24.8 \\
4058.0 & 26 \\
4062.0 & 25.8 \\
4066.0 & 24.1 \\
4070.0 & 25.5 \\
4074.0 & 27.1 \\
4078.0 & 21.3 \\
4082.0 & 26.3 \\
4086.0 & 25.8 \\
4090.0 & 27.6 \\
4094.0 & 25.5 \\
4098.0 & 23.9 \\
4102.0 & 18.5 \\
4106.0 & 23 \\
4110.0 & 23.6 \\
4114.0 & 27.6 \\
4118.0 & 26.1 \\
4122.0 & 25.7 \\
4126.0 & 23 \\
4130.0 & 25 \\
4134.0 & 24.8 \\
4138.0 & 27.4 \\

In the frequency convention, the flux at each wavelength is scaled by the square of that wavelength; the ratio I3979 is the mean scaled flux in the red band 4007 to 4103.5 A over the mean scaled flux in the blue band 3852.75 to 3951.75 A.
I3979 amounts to 1.4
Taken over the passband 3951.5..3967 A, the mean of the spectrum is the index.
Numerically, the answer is 18.9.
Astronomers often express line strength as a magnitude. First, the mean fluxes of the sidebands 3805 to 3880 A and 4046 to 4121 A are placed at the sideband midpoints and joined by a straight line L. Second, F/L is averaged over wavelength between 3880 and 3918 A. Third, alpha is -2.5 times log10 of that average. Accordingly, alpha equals 0.07 mag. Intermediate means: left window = 21.6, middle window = 21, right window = 24.8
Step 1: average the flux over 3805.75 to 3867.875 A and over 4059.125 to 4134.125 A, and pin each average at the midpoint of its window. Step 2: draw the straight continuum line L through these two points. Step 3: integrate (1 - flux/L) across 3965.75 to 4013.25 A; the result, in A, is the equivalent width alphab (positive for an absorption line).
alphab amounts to 5.0 A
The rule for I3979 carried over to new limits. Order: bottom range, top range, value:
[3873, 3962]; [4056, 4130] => 1.42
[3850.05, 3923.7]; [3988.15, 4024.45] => 1.18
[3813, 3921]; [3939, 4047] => 1.10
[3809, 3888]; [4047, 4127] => 1.30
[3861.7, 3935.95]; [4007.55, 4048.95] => 1.33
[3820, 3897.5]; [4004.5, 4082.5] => 1.30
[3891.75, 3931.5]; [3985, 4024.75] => 1.24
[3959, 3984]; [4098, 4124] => 1.58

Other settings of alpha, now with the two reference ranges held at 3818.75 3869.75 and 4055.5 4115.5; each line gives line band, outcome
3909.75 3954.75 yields 0.26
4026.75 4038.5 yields -0.06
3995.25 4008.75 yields -0.02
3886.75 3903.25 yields 0.10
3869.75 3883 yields -0.03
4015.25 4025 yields -0.02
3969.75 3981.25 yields 0.32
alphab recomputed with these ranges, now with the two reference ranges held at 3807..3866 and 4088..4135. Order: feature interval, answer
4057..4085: -1.3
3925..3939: 7.6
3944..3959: 0.7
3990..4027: -1.5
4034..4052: -0.9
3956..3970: 4.7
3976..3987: 0.2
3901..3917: 0.3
